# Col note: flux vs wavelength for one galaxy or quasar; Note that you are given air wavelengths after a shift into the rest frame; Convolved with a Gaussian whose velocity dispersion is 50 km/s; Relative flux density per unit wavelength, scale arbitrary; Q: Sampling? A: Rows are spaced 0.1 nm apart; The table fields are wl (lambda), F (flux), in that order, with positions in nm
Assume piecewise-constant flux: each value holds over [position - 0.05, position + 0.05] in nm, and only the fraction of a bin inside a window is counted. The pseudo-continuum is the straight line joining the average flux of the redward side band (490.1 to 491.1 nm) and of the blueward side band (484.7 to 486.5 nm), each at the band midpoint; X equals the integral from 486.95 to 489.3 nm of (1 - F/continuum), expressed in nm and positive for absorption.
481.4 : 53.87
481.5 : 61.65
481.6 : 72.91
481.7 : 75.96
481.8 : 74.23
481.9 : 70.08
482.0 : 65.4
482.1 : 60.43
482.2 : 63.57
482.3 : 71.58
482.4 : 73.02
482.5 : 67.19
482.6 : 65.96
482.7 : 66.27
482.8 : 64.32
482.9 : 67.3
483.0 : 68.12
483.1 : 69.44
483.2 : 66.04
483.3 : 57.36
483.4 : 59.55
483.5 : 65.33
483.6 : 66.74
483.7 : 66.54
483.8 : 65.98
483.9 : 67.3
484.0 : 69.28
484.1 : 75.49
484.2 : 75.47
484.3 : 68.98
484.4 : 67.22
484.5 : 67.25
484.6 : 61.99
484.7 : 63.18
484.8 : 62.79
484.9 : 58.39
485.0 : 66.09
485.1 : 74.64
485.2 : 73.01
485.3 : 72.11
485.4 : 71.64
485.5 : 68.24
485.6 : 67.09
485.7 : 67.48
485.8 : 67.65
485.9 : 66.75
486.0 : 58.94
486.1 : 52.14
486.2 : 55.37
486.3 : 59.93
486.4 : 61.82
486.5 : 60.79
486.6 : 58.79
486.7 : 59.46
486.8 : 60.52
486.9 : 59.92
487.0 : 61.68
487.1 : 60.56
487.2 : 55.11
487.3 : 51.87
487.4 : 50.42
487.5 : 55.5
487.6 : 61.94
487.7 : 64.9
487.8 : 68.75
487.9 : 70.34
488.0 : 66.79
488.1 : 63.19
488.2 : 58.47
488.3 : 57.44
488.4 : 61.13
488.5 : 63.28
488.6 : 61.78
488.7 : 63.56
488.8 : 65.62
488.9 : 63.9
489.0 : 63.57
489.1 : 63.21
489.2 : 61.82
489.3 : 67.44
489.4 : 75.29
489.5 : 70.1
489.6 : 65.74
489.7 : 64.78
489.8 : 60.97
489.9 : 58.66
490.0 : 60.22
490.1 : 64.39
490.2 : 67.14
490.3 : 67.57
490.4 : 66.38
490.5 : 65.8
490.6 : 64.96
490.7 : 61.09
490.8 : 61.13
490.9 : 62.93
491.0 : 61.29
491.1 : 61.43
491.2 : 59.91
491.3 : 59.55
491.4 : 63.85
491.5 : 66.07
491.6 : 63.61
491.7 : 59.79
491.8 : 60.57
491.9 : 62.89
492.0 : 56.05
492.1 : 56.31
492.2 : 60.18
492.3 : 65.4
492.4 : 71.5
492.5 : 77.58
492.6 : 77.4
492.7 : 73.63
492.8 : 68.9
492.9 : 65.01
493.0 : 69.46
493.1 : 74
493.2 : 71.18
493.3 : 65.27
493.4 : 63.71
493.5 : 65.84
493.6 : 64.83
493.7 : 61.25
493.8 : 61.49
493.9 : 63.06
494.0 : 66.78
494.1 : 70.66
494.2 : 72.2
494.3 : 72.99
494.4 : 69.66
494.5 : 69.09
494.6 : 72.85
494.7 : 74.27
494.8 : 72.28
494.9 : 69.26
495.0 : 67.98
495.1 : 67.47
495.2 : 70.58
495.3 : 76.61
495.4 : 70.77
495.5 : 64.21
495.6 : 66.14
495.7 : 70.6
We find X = 0.10 nm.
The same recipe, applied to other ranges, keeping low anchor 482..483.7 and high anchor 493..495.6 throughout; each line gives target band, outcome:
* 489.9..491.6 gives 0.114 nm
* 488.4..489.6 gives 0.037 nm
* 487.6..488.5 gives 0.045 nm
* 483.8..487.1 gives 0.071 nm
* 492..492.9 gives 0.004 nm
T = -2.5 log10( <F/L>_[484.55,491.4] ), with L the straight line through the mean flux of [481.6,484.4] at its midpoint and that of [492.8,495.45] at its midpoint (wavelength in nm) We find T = 0.085 mag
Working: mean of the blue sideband 67.7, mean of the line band 63.1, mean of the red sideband 68.8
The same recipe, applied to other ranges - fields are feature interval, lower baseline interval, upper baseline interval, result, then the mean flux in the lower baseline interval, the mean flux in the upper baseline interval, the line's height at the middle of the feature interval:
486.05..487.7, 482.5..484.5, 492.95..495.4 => 0.16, 67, 68.9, 67.6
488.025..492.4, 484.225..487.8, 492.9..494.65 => 0.04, 62.9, 67.8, 65.5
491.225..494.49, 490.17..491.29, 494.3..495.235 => 0.01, 63.4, 70.5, 67.1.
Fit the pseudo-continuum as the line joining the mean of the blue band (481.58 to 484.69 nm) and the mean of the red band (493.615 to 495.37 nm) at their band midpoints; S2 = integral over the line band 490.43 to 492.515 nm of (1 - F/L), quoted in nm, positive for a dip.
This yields 0.18 nm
